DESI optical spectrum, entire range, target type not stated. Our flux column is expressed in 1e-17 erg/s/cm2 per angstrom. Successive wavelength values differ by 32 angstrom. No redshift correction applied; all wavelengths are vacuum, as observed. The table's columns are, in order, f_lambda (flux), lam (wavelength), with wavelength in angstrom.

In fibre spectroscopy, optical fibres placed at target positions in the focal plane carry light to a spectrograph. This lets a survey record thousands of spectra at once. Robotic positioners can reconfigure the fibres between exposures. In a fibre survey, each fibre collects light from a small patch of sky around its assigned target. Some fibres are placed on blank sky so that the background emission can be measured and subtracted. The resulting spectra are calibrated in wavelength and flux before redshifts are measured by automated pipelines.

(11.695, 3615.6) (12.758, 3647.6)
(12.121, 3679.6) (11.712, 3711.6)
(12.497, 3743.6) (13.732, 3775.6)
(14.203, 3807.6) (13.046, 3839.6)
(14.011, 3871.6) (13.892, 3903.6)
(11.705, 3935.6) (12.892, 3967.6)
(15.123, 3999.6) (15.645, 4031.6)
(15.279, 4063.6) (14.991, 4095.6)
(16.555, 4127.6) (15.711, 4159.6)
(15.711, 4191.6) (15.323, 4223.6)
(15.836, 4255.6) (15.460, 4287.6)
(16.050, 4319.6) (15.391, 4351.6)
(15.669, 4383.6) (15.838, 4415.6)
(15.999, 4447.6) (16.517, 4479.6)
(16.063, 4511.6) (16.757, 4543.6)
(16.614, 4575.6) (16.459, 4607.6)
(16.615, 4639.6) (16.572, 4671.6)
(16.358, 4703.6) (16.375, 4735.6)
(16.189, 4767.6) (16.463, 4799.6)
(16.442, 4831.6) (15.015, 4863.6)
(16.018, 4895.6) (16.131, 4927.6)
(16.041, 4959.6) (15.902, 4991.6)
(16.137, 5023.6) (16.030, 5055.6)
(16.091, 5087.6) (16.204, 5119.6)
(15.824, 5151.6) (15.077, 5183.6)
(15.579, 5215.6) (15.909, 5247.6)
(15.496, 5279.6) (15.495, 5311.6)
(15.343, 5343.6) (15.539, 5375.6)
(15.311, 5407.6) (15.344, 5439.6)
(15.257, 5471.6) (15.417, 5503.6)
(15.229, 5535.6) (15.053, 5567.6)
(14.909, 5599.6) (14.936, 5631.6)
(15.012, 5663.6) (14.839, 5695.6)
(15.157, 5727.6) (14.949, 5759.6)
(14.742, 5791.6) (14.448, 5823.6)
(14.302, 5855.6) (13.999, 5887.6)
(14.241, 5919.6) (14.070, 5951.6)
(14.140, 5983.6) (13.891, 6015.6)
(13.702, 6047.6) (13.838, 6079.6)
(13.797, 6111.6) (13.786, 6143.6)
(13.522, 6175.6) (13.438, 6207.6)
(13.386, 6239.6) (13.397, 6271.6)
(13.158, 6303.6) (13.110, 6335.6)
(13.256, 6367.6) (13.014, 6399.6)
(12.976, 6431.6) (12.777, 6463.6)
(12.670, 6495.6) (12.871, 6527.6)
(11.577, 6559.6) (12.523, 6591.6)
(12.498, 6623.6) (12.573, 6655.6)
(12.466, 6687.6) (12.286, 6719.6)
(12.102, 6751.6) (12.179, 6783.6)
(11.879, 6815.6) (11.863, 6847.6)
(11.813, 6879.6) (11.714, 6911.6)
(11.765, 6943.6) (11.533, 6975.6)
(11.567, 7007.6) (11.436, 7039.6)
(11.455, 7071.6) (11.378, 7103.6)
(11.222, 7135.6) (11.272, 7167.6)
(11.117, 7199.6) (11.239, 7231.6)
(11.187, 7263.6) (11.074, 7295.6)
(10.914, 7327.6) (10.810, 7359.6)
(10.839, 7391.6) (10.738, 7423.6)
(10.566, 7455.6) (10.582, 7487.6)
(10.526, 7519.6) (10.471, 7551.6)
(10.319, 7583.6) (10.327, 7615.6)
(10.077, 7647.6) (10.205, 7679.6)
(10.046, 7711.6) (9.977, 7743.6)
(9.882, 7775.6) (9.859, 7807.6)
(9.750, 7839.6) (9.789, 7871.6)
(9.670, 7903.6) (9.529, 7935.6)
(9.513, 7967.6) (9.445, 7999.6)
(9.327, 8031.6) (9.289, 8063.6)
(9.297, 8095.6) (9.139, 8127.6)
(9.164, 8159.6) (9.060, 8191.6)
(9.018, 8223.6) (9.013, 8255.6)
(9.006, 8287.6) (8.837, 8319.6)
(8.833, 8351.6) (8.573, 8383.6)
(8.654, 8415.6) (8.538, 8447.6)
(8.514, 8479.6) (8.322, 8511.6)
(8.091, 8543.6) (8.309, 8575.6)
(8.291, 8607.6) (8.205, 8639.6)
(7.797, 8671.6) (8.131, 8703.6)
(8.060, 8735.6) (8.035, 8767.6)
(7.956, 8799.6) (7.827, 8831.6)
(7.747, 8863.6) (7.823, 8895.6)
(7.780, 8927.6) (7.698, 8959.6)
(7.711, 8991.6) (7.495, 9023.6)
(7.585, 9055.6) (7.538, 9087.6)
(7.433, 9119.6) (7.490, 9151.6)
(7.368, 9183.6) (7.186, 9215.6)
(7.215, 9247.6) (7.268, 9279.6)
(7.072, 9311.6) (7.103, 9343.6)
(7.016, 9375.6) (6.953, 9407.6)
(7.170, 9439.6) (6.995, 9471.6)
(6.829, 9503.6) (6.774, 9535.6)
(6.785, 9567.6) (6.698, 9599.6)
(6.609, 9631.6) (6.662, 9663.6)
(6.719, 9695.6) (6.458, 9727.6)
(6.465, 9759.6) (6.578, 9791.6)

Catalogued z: 0.000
